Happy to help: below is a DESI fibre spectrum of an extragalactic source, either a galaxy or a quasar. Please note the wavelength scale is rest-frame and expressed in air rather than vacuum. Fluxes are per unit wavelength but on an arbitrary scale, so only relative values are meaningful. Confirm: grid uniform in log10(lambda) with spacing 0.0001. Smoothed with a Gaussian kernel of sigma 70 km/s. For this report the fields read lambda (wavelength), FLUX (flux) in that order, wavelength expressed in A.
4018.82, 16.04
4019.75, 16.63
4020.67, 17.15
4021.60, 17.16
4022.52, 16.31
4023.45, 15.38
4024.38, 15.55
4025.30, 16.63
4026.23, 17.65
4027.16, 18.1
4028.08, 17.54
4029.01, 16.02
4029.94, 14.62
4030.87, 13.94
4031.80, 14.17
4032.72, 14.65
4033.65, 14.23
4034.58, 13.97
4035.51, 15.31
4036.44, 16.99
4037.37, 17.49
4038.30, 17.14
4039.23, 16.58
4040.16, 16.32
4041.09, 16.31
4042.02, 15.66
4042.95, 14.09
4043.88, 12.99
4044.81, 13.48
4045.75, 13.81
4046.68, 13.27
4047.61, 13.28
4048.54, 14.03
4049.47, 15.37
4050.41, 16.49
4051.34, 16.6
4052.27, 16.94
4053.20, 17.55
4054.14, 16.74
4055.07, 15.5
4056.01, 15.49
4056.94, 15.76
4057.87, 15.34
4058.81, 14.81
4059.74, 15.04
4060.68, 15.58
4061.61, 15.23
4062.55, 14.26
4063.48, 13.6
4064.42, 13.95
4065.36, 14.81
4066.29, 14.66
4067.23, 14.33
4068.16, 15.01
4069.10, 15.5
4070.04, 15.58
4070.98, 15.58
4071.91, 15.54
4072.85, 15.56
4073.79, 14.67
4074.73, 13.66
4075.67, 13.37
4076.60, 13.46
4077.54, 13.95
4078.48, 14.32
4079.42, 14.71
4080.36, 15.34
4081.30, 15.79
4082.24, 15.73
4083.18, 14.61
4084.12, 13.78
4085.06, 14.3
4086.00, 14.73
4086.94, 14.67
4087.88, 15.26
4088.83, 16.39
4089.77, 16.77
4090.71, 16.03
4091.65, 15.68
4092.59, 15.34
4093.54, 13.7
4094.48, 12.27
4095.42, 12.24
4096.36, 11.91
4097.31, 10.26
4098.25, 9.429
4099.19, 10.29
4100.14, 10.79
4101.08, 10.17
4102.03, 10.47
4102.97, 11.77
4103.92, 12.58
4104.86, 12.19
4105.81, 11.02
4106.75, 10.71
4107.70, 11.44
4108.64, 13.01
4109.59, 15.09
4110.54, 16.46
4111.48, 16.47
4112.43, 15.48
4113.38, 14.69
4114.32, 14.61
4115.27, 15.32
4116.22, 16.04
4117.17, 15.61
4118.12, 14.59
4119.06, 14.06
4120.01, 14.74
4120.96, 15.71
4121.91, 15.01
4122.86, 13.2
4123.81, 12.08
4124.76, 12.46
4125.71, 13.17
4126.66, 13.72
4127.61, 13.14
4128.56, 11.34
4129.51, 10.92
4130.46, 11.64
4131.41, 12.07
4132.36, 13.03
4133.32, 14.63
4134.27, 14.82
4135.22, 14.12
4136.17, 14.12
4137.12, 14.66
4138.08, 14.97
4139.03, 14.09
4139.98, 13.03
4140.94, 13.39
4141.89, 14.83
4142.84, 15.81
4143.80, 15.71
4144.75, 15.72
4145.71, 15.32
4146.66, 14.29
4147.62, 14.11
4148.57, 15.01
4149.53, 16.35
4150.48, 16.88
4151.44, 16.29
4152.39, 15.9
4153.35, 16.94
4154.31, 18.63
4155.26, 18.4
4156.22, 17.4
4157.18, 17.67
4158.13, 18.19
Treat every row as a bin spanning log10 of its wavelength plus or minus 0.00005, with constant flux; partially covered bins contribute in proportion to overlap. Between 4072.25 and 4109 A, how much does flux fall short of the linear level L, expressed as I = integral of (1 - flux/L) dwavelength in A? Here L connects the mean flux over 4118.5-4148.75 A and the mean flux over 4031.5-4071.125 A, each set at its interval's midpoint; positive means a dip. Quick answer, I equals 3.0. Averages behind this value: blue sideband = 15.2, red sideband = 13.9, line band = 13.4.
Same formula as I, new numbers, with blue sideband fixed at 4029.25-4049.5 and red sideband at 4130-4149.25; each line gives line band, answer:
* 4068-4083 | -0.2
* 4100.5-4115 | 1.4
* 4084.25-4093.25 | -0.5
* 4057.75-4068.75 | 0.0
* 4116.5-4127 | 0.2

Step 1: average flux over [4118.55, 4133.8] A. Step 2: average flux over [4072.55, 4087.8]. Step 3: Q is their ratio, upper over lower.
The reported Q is 0.91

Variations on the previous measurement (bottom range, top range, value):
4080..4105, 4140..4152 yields 1.13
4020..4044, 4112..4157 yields 0.92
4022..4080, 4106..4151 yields 0.93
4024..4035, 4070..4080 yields 0.93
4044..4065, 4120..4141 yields 0.89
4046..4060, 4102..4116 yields 0.88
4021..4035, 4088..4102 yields 0.82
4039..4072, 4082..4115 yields 0.89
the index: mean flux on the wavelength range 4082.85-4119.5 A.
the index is 13.6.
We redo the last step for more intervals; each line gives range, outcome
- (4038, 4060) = 15.4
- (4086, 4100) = 13.6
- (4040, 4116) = 14.3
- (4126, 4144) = 13.7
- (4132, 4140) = 14.2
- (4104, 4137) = 13.7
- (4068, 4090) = 14.9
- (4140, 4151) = 15.1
